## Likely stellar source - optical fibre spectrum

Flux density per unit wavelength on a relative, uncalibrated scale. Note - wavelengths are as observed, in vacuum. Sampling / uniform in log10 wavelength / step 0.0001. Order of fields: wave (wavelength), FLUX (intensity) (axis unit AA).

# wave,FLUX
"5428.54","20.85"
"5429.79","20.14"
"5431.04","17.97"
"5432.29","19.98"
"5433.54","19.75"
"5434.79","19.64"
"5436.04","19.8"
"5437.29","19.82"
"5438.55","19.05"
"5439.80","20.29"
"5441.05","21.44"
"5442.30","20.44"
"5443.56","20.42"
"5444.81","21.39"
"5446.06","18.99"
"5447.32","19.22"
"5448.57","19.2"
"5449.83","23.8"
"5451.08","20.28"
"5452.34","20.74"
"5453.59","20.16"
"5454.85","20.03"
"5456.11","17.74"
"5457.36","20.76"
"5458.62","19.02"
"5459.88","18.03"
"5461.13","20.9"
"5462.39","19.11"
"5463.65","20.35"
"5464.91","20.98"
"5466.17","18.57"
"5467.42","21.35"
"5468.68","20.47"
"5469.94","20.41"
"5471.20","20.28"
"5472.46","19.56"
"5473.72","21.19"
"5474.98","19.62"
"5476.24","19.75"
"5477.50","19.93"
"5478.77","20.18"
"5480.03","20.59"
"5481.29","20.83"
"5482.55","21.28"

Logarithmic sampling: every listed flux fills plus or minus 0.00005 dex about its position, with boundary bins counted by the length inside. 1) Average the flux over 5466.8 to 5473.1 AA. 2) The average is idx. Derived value 20.4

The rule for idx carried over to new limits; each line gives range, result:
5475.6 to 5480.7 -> 20.1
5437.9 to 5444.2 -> 20.3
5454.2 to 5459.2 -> 19.4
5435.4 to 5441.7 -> 20.1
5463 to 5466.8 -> 20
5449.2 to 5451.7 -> 22.1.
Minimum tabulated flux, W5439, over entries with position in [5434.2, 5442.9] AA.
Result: 19.05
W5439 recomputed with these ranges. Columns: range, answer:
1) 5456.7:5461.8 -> 18.03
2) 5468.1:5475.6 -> 19.56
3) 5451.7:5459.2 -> 17.74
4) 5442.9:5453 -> 18.99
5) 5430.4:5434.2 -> 17.97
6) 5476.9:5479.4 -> 19.93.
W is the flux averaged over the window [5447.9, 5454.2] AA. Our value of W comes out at 20.8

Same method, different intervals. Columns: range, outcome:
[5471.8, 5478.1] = 20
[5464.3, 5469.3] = 20.4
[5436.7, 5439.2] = 19.4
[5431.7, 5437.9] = 19.8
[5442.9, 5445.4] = 20.9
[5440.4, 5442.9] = 21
